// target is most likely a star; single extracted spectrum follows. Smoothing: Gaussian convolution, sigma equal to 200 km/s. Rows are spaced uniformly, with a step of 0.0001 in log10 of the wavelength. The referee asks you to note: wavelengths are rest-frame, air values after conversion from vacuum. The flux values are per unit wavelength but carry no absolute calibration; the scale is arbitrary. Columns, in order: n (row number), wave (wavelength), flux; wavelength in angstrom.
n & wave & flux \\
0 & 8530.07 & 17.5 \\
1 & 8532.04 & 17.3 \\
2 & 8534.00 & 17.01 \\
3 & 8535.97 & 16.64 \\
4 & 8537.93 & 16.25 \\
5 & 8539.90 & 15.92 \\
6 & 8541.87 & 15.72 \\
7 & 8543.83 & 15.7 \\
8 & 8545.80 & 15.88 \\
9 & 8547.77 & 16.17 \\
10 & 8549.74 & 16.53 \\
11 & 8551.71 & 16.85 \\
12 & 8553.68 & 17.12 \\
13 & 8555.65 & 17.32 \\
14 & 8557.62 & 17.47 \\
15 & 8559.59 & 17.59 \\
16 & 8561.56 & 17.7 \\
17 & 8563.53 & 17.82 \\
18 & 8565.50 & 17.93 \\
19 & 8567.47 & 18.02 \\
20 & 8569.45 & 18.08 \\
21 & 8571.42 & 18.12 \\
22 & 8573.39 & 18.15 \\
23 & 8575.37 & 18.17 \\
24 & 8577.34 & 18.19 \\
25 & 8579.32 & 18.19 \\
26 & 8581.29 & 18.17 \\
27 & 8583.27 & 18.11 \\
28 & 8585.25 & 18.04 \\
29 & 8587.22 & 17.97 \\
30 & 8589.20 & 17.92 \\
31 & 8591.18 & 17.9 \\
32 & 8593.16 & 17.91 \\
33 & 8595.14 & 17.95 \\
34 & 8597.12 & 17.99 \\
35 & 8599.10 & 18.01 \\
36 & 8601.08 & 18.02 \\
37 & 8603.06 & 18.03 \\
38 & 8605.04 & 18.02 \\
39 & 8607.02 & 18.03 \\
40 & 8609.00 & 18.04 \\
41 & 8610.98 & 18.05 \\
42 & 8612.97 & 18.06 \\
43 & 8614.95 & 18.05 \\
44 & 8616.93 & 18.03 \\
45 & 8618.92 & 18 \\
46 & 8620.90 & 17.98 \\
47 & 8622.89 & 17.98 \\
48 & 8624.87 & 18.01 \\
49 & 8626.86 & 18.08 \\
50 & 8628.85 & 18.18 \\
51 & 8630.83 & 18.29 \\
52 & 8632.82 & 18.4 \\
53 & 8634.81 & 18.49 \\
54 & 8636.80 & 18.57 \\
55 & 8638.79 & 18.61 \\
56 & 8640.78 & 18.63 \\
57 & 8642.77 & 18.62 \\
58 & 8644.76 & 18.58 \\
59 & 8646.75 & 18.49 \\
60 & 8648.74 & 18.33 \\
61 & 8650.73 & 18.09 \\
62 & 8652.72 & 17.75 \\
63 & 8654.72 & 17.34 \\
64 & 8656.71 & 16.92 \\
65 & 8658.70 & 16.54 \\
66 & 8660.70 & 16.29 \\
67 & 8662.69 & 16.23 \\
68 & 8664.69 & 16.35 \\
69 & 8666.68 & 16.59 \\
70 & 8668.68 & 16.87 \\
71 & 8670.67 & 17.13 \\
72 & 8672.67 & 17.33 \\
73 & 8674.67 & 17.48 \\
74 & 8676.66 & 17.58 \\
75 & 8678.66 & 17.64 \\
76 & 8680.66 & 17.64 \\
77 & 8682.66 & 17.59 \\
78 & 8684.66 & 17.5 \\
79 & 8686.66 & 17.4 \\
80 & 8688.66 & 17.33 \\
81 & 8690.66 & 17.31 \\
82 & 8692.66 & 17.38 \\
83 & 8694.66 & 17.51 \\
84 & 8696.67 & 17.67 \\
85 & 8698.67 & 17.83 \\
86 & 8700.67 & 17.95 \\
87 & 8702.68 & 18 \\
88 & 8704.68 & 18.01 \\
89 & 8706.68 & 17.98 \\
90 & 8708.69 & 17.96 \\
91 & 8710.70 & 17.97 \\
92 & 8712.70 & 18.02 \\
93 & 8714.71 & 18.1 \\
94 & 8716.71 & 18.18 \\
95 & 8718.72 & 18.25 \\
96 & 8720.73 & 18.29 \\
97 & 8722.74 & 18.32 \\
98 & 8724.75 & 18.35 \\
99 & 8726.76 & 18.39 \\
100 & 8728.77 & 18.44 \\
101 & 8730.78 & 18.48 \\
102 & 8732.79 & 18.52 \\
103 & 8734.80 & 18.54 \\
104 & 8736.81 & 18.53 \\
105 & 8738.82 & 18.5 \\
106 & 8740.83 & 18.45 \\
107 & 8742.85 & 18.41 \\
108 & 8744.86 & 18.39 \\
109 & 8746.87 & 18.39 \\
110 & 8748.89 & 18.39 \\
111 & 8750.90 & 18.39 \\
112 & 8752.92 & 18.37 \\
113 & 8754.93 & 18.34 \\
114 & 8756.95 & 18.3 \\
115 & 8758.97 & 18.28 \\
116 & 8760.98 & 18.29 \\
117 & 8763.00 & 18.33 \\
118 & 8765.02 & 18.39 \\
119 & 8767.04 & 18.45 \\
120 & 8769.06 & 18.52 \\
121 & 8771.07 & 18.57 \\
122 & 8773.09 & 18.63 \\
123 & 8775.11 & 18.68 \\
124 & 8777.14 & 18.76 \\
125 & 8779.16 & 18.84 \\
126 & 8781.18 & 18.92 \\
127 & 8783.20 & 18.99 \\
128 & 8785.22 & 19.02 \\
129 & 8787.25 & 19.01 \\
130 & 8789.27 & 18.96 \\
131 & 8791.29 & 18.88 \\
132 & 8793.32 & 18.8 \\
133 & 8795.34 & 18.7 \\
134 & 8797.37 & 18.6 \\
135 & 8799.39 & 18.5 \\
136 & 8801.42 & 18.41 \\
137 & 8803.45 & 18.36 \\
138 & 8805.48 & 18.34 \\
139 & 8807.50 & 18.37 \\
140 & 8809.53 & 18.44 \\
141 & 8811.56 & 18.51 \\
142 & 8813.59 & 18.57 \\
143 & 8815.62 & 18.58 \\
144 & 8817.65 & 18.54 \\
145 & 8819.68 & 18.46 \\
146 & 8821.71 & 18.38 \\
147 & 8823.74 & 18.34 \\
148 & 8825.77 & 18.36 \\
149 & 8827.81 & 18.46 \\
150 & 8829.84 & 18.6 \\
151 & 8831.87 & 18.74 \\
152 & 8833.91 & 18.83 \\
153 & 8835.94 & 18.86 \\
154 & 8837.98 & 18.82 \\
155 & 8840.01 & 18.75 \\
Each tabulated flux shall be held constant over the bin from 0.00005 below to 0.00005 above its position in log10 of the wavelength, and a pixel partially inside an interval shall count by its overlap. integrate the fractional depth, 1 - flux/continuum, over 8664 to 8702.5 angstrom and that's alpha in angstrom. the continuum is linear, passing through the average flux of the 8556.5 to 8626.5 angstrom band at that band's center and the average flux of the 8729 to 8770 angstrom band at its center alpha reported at 1.8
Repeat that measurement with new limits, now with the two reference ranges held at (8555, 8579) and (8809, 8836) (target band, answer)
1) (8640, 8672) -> 1.3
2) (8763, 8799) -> -0.6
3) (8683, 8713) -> 0.8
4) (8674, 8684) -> 0.3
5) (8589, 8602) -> 0.0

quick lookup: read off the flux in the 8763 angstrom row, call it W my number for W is 18.33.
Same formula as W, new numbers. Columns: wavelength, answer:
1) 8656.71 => 16.92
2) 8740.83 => 18.45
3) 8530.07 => 17.5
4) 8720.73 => 18.29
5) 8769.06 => 18.52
